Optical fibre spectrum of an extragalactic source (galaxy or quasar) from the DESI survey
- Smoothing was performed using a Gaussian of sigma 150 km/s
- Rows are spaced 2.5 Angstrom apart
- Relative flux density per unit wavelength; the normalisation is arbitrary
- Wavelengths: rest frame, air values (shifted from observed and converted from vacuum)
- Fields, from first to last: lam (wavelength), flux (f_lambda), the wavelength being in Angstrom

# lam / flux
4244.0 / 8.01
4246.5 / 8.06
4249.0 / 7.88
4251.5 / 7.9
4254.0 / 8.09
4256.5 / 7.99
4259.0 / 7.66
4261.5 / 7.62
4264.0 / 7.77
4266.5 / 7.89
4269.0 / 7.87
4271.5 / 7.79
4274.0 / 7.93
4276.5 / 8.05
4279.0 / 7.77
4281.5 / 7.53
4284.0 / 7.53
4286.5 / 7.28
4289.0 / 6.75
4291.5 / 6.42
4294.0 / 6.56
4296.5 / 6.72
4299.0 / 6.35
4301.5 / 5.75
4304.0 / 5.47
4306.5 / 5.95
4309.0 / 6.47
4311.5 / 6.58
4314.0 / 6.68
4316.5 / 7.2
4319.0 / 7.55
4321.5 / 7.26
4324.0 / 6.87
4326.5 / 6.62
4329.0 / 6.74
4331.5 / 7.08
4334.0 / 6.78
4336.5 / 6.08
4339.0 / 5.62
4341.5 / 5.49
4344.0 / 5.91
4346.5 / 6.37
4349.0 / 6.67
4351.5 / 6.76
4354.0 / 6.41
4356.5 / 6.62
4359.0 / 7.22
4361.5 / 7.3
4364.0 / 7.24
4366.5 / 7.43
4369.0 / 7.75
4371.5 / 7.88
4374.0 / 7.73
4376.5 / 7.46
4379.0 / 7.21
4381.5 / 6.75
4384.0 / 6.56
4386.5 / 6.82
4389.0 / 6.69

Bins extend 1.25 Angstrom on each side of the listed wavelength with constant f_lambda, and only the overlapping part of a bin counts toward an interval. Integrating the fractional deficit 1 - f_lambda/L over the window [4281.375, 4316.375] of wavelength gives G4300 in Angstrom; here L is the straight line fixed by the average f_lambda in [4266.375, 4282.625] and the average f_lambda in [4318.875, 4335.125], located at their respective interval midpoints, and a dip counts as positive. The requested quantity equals 4.1 Angstrom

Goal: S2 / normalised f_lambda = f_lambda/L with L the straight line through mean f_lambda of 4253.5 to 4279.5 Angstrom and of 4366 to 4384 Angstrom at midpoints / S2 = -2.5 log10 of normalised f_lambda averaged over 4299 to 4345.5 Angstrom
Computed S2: 0.18 mag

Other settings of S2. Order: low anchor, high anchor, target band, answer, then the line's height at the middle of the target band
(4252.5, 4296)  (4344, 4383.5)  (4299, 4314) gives 0.20 mag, 7.38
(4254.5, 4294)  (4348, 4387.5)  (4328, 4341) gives 0.14 mag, 7.28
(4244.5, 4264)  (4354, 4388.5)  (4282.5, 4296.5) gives 0.12 mag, 7.67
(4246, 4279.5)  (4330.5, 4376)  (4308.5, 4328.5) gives 0.05 mag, 7.22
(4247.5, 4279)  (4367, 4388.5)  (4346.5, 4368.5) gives 0.06 mag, 7.36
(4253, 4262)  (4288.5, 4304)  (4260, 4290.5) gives -0.07 mag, 7.16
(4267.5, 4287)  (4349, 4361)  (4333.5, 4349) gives 0.15 mag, 6.95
